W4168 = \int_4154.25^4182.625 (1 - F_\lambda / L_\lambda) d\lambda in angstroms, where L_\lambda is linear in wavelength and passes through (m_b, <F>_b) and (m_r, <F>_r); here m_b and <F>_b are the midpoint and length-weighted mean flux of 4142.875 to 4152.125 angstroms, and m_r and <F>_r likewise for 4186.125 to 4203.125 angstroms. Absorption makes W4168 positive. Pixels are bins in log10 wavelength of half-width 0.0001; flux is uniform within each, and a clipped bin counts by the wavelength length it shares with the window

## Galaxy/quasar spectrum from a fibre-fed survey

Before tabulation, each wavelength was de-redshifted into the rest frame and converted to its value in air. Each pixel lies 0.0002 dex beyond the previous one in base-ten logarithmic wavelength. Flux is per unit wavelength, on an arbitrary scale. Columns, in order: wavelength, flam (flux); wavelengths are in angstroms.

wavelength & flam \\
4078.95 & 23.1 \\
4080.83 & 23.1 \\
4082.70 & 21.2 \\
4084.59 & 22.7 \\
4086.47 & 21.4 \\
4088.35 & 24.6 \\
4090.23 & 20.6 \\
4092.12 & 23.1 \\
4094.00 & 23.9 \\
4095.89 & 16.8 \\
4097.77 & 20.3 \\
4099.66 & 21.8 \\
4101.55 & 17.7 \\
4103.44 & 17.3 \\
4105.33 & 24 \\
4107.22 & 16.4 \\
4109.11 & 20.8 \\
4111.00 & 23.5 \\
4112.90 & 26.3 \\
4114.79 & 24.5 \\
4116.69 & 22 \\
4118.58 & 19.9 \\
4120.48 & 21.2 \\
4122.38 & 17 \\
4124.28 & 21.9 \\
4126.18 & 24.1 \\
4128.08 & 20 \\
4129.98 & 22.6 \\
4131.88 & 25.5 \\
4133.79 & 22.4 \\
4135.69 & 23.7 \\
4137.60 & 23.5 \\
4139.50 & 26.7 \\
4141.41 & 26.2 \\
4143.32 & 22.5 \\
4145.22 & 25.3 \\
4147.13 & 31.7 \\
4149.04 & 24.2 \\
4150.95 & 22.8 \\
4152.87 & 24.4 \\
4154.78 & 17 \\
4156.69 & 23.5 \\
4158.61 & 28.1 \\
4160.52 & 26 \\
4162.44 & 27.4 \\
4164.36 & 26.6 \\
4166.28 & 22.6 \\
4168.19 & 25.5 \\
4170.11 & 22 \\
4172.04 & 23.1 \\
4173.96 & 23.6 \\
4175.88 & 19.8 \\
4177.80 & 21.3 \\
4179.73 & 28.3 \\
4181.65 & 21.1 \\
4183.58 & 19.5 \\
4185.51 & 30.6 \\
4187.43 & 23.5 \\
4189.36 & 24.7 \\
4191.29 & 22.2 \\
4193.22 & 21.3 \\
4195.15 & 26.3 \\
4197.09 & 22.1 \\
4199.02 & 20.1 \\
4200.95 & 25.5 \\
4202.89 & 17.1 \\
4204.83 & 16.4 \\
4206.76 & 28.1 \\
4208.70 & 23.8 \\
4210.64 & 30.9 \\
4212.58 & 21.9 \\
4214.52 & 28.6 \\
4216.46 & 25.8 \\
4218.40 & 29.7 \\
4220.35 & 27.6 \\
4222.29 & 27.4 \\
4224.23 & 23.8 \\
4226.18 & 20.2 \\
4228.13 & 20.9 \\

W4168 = 0.59 angstroms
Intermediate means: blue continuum 25.4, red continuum 22.9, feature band 23.8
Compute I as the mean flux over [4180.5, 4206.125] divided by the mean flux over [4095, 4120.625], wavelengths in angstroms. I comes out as 1.07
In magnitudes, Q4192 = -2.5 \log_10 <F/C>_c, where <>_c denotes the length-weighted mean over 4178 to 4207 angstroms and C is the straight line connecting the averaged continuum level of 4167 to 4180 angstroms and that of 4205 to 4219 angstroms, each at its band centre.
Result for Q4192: 0.08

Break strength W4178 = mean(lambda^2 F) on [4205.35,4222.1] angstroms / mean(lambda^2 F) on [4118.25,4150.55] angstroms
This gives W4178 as 1.2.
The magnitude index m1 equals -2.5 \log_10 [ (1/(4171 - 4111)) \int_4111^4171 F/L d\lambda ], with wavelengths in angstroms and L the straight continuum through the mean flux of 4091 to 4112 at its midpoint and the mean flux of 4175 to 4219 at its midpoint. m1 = -0.090 mag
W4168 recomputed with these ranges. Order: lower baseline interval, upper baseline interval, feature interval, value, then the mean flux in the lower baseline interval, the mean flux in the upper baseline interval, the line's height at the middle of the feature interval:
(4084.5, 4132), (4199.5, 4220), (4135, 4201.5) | -2.0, 21.4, 24.8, 23.4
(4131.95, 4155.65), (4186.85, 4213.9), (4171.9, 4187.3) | 0.1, 24.3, 23.2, 23.6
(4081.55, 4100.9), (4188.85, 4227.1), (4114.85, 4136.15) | 0.4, 21.6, 24.2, 22.4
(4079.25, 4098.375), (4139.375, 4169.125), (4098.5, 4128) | 2.4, 21.8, 25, 23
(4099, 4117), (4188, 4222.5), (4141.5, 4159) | -1.3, 21.4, 24.3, 22.7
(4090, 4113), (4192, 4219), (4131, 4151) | -2.8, 20.8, 24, 22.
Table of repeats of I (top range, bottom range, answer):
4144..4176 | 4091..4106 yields 1.19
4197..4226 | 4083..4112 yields 1.17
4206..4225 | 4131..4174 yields 1.09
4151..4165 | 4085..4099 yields 1.14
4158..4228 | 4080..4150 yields 1.08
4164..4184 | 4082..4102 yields 1.08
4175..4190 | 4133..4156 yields 0.97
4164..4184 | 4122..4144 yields 0.99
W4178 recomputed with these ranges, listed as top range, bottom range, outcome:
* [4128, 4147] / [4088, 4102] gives 1.18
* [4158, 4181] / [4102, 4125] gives 1.19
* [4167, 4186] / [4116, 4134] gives 1.10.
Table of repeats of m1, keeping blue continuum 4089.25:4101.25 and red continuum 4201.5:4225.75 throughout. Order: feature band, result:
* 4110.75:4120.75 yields -0.07 mag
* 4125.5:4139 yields -0.05 mag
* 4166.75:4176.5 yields 0.03 mag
